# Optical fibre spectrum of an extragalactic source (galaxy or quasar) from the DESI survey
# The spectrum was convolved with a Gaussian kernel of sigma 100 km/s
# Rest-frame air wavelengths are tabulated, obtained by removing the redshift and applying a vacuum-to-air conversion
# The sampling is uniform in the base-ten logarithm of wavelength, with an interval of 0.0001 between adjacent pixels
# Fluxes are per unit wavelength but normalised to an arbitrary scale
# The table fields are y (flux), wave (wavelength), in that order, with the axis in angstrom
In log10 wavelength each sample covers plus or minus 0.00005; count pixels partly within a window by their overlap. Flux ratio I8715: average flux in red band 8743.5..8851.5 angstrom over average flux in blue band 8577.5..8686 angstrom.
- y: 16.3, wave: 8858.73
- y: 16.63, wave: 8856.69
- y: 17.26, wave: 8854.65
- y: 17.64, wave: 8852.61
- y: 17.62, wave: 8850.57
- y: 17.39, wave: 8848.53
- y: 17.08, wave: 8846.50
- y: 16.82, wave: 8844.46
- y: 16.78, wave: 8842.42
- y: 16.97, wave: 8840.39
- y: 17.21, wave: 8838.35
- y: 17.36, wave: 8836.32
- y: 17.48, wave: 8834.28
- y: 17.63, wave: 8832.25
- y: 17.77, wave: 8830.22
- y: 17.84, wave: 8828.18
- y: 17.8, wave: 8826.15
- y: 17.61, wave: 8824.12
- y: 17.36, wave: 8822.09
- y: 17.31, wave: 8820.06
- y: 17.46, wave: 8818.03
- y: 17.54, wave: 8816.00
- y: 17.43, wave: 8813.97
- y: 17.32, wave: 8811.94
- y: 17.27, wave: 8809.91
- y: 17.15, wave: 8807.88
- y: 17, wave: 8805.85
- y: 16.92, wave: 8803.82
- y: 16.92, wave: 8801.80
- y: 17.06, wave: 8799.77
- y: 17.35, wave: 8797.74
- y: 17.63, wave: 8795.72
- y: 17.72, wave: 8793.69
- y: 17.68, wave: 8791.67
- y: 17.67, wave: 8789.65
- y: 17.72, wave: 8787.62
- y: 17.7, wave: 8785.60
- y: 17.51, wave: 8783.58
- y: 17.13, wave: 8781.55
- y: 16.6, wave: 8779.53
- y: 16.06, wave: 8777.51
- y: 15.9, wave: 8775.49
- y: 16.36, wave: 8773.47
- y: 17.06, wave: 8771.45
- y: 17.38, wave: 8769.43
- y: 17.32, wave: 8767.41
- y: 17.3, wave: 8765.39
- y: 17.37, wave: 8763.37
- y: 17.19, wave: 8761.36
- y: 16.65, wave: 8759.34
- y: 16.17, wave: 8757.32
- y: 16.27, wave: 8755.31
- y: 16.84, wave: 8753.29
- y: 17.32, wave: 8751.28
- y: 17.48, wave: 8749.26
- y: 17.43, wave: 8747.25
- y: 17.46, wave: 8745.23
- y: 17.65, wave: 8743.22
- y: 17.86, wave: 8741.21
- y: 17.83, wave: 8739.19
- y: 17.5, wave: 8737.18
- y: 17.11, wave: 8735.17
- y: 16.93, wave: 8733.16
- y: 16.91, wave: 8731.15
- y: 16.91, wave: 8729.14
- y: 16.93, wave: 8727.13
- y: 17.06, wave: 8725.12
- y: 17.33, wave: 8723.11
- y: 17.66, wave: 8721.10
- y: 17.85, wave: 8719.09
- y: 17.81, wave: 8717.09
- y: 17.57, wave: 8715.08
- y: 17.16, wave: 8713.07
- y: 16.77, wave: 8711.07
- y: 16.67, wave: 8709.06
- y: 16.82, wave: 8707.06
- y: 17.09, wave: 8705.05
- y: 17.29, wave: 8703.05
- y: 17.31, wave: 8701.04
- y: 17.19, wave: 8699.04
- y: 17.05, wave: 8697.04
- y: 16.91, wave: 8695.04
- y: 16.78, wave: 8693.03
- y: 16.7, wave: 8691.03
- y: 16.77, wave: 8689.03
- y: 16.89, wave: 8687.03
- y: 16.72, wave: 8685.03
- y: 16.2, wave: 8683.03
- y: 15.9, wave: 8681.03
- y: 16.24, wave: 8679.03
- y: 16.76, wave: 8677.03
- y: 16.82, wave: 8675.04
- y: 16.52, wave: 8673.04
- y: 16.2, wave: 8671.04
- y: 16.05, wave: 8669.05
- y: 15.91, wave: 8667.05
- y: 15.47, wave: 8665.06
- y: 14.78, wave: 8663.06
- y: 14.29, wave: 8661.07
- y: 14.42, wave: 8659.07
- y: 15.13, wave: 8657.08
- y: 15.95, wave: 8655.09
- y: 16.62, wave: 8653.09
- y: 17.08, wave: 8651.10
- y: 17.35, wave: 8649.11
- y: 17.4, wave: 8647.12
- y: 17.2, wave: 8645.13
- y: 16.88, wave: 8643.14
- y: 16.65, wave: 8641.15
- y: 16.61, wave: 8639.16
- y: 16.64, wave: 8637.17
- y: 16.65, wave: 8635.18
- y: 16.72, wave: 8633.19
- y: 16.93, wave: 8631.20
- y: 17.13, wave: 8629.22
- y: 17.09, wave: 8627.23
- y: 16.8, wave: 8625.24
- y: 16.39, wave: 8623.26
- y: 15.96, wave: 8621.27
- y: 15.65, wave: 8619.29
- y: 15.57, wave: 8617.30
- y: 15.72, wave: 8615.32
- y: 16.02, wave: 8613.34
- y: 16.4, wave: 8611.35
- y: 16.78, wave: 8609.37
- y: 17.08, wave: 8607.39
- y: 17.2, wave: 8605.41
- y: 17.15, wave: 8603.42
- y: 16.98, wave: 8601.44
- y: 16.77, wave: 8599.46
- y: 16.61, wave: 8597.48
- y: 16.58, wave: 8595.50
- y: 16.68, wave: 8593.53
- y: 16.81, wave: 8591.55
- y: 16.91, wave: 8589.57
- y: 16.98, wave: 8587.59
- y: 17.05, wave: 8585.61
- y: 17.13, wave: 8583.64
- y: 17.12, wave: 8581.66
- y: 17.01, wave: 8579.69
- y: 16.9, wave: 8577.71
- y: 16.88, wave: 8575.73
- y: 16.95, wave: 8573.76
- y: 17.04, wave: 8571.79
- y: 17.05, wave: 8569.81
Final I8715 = 1.04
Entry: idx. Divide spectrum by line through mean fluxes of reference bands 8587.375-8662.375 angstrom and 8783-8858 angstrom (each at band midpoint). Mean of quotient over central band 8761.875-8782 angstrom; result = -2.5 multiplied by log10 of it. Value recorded 0.019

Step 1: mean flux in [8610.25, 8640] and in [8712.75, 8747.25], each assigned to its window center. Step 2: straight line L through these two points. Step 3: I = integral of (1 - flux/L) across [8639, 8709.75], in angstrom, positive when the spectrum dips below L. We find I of 1.7 angstrom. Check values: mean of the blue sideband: 16.4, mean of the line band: 16.5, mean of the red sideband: 17.4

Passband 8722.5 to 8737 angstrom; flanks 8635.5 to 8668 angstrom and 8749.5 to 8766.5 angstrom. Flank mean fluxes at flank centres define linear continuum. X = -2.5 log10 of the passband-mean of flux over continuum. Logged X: -0.02 mag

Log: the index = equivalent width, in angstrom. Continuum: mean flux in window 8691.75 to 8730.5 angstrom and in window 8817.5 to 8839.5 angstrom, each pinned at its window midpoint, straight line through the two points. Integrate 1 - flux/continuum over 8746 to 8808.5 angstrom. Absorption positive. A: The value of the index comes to 0.99 angstrom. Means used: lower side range 17.2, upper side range 17.5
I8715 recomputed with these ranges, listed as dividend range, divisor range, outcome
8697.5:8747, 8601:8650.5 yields 1.04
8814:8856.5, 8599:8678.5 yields 1.06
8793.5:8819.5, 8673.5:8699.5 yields 1.04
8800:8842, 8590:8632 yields 1.05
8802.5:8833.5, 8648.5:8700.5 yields 1.07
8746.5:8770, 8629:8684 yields 1.05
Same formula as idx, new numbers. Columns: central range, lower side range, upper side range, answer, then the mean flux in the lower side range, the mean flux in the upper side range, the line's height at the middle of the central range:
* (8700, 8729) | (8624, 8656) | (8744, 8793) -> -0.02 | 16.9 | 17.1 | 17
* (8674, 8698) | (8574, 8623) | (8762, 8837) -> 0.02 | 16.7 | 17.3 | 16.9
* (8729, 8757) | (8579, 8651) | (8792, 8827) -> -0.01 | 16.7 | 17.3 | 17.1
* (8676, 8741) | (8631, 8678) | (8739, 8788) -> -0.02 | 16.3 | 17.1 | 16.7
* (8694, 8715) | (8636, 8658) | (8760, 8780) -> -0.02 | 16.7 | 16.9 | 16.8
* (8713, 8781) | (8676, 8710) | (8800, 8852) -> -0.01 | 16.8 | 17.3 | 17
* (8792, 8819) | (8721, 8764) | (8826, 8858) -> 0.00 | 17.2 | 17.3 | 17.3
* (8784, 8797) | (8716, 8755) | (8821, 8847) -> -0.02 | 17.3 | 17.4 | 17.4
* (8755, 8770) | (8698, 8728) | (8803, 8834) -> 0.02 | 17.2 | 17.4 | 17.3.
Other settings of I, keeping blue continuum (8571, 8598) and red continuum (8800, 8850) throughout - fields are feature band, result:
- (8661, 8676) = 1.1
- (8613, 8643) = 0.9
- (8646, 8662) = 0.9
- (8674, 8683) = 0.3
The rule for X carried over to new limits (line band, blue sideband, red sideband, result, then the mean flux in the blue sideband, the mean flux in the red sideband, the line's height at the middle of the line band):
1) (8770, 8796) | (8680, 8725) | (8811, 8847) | 0.01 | 17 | 17.4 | 17.2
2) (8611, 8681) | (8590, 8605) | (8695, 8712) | 0.04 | 16.8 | 17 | 16.9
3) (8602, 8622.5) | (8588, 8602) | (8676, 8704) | 0.03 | 16.8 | 16.8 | 16.8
